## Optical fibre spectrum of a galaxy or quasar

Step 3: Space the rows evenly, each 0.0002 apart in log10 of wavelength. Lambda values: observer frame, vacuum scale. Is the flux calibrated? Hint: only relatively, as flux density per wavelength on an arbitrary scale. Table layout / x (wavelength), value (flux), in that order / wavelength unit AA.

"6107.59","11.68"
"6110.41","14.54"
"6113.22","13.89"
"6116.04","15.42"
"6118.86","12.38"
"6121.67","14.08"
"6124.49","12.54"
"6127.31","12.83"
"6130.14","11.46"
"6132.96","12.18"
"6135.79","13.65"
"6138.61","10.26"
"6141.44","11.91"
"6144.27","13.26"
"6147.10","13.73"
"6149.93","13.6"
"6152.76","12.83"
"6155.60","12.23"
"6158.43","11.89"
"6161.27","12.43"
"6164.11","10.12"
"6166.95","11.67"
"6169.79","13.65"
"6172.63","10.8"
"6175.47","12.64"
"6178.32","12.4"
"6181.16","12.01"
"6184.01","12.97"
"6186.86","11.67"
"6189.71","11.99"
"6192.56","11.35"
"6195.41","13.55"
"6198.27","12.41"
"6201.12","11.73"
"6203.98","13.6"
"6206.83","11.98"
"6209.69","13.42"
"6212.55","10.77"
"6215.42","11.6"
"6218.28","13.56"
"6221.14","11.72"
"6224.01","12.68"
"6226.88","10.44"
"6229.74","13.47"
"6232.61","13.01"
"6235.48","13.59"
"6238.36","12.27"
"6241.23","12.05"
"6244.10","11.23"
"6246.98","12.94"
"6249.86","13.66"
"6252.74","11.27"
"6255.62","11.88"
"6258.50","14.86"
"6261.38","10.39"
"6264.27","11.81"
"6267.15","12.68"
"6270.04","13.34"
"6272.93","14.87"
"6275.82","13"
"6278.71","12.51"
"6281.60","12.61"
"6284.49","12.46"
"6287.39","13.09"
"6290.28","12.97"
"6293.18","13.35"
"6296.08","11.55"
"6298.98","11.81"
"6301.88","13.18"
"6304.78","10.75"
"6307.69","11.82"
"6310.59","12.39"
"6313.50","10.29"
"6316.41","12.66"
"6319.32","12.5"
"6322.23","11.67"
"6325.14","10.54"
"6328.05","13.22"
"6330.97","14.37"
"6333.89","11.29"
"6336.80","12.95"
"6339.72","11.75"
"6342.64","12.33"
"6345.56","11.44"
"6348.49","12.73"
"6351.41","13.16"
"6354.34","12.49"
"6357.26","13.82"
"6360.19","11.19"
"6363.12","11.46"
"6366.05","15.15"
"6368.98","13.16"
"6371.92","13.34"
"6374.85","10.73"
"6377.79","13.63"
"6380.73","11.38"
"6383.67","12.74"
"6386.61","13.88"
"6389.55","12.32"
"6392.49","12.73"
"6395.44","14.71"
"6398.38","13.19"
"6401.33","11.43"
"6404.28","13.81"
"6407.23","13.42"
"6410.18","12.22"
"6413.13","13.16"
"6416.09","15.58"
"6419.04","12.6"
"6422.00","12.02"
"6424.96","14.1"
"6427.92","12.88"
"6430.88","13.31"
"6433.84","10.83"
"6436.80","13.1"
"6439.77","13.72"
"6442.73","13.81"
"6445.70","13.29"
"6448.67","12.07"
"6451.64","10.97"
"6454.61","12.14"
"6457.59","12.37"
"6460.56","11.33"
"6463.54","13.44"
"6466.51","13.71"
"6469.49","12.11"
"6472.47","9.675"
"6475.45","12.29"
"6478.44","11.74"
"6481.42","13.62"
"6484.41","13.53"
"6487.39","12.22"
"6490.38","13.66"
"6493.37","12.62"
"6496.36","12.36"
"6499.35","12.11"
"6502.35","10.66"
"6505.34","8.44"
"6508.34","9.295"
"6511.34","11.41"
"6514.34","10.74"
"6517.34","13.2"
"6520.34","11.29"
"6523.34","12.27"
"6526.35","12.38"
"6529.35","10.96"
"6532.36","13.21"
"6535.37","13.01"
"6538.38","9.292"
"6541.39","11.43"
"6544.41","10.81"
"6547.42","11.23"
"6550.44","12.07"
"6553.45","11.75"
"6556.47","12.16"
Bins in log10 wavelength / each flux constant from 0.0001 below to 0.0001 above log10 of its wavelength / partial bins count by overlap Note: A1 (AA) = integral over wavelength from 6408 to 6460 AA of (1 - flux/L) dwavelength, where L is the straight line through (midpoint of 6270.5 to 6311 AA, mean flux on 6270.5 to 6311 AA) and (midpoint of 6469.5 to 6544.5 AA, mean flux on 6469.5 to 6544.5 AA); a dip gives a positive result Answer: -3.4 AA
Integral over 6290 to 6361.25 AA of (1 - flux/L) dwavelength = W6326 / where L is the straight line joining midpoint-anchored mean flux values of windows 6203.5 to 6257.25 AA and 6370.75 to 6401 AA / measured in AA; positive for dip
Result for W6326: 2.2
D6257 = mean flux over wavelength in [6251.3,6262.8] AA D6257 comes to 12.1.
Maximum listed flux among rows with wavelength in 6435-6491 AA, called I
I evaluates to 13.81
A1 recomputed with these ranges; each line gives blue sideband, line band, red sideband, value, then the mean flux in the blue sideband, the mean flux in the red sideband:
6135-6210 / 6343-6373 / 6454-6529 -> -1.7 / 12.3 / 11.9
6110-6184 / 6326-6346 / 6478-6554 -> -0.5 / 12.6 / 11.7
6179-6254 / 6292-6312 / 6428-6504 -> 0.4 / 12.3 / 12.4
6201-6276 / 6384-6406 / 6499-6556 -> -2.3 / 12.5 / 11.3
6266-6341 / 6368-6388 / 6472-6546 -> -0.8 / 12.4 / 11.7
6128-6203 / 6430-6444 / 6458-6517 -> -1.2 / 12.3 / 11.9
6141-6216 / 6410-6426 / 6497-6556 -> -2.3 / 12.3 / 11.4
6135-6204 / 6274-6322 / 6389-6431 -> 1.7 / 12.3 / 13.2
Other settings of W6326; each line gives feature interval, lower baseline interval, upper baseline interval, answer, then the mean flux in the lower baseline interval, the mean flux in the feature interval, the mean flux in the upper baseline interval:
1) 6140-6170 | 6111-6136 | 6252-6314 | 1.4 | 13.2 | 12.4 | 12.4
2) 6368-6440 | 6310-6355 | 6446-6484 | -4.3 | 12.2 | 12.9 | 12.2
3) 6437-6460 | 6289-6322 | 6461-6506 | -0.8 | 12.1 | 12.6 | 12.2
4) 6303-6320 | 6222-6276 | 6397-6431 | 1.4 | 12.6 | 11.7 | 13.1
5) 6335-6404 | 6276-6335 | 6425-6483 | -1.9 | 12.3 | 12.7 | 12.5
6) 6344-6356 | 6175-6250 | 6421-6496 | 0.0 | 12.4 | 12.5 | 12.6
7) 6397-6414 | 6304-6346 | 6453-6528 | -1.2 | 12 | 12.9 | 11.9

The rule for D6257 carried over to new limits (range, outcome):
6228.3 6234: 13.3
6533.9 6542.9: 11.2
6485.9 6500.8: 12.6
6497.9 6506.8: 10.4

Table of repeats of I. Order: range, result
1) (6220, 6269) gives 14.86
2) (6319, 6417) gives 15.58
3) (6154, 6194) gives 13.65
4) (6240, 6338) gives 14.87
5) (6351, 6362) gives 13.82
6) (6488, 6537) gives 13.66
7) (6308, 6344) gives 14.37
